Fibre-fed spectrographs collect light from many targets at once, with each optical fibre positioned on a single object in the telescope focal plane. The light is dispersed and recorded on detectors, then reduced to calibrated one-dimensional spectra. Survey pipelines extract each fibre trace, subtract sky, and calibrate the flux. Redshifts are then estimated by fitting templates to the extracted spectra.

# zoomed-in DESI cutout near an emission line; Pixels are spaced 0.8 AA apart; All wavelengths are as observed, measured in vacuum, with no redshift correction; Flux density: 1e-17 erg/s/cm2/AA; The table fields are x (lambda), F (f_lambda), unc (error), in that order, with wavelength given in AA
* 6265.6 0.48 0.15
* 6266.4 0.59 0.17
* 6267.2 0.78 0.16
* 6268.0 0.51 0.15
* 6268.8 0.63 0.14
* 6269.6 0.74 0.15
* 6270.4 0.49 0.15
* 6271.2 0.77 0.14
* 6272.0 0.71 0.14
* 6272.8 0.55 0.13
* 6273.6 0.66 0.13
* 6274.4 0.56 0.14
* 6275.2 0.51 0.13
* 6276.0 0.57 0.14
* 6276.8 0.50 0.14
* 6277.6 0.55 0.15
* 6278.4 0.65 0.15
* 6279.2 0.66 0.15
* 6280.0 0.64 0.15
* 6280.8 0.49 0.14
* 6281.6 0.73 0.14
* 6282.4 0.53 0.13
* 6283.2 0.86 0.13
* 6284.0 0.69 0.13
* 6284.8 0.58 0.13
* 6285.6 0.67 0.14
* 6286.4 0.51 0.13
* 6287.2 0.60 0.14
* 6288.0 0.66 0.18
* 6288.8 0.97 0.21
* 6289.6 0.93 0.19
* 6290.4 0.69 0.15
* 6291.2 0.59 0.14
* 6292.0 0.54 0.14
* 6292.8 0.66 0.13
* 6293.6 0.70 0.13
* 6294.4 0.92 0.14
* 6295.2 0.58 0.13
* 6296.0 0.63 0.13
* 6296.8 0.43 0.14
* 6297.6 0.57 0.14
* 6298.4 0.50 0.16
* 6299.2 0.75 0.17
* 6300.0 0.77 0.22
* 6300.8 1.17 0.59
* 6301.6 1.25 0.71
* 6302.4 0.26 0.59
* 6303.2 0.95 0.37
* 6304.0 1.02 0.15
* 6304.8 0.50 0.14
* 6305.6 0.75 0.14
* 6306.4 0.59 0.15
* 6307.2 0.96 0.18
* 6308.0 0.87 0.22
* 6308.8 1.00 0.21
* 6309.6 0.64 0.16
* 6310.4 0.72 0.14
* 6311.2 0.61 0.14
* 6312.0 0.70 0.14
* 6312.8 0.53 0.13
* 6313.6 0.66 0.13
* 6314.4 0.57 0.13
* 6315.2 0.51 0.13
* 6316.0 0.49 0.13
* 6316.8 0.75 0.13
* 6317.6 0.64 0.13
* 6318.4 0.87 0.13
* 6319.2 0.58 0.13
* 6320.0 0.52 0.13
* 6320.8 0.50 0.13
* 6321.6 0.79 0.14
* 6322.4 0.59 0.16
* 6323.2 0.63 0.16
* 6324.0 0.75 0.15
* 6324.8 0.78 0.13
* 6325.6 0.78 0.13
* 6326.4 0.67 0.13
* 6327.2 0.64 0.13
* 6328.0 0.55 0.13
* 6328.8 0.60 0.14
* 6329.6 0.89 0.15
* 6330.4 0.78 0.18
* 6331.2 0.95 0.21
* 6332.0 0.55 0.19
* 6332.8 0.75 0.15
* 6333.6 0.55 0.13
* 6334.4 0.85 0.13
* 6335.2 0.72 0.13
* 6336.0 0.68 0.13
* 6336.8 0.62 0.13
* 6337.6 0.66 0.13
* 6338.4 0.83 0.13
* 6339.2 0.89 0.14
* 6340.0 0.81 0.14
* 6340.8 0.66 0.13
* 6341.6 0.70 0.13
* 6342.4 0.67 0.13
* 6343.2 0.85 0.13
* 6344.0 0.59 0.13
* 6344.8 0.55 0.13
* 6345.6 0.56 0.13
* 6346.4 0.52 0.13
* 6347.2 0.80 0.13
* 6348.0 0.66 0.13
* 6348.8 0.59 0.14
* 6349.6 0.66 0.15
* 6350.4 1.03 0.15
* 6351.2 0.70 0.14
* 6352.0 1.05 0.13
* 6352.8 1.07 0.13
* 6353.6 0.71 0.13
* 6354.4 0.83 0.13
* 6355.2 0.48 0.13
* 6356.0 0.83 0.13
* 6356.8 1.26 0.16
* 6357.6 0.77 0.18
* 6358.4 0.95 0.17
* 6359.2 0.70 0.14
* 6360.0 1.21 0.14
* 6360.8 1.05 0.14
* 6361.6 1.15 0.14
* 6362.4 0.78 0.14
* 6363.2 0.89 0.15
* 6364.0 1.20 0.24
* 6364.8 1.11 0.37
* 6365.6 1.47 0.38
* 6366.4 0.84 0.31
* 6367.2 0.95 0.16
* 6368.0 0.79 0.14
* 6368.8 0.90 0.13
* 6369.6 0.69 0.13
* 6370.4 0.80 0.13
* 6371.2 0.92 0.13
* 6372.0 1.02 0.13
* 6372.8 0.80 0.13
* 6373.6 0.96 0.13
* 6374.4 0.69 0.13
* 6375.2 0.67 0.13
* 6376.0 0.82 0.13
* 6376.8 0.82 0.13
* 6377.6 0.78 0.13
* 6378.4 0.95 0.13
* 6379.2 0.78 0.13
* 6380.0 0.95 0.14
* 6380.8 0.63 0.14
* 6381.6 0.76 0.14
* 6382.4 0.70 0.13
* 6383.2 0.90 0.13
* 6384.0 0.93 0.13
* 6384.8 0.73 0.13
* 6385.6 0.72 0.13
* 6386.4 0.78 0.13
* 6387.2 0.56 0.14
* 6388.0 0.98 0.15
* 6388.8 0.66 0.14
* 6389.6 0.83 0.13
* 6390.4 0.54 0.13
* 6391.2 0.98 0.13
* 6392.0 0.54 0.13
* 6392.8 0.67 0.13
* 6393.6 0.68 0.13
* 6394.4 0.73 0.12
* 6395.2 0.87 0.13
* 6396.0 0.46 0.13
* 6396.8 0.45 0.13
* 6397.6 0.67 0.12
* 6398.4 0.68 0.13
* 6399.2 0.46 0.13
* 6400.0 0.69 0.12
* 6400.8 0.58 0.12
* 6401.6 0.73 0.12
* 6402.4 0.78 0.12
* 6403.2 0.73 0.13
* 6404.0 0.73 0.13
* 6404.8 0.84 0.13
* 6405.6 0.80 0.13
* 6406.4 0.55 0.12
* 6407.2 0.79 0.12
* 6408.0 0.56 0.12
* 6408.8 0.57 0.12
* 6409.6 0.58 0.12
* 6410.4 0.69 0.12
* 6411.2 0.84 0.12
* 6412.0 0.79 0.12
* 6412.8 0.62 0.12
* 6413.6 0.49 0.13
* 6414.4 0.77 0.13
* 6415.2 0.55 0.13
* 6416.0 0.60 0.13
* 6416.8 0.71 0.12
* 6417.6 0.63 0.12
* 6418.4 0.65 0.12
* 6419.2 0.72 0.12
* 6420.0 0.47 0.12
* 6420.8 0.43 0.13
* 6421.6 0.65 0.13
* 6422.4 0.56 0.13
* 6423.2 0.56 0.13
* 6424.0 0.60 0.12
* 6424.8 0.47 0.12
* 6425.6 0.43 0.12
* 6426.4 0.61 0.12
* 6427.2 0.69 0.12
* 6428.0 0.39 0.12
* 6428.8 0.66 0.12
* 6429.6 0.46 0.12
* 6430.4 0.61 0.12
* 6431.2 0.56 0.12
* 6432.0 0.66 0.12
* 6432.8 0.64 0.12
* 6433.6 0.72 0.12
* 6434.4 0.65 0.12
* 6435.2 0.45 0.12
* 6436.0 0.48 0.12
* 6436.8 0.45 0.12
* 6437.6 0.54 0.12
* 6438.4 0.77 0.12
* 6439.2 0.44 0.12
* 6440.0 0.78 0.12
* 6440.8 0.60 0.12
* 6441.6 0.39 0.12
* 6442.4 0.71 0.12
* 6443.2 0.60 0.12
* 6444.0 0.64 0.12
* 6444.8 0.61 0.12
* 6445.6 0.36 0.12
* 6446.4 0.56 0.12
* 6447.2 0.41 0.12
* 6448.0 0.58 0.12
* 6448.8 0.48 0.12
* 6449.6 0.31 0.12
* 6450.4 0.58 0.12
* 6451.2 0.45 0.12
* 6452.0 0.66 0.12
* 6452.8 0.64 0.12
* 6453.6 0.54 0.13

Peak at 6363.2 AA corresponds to C III] 1909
